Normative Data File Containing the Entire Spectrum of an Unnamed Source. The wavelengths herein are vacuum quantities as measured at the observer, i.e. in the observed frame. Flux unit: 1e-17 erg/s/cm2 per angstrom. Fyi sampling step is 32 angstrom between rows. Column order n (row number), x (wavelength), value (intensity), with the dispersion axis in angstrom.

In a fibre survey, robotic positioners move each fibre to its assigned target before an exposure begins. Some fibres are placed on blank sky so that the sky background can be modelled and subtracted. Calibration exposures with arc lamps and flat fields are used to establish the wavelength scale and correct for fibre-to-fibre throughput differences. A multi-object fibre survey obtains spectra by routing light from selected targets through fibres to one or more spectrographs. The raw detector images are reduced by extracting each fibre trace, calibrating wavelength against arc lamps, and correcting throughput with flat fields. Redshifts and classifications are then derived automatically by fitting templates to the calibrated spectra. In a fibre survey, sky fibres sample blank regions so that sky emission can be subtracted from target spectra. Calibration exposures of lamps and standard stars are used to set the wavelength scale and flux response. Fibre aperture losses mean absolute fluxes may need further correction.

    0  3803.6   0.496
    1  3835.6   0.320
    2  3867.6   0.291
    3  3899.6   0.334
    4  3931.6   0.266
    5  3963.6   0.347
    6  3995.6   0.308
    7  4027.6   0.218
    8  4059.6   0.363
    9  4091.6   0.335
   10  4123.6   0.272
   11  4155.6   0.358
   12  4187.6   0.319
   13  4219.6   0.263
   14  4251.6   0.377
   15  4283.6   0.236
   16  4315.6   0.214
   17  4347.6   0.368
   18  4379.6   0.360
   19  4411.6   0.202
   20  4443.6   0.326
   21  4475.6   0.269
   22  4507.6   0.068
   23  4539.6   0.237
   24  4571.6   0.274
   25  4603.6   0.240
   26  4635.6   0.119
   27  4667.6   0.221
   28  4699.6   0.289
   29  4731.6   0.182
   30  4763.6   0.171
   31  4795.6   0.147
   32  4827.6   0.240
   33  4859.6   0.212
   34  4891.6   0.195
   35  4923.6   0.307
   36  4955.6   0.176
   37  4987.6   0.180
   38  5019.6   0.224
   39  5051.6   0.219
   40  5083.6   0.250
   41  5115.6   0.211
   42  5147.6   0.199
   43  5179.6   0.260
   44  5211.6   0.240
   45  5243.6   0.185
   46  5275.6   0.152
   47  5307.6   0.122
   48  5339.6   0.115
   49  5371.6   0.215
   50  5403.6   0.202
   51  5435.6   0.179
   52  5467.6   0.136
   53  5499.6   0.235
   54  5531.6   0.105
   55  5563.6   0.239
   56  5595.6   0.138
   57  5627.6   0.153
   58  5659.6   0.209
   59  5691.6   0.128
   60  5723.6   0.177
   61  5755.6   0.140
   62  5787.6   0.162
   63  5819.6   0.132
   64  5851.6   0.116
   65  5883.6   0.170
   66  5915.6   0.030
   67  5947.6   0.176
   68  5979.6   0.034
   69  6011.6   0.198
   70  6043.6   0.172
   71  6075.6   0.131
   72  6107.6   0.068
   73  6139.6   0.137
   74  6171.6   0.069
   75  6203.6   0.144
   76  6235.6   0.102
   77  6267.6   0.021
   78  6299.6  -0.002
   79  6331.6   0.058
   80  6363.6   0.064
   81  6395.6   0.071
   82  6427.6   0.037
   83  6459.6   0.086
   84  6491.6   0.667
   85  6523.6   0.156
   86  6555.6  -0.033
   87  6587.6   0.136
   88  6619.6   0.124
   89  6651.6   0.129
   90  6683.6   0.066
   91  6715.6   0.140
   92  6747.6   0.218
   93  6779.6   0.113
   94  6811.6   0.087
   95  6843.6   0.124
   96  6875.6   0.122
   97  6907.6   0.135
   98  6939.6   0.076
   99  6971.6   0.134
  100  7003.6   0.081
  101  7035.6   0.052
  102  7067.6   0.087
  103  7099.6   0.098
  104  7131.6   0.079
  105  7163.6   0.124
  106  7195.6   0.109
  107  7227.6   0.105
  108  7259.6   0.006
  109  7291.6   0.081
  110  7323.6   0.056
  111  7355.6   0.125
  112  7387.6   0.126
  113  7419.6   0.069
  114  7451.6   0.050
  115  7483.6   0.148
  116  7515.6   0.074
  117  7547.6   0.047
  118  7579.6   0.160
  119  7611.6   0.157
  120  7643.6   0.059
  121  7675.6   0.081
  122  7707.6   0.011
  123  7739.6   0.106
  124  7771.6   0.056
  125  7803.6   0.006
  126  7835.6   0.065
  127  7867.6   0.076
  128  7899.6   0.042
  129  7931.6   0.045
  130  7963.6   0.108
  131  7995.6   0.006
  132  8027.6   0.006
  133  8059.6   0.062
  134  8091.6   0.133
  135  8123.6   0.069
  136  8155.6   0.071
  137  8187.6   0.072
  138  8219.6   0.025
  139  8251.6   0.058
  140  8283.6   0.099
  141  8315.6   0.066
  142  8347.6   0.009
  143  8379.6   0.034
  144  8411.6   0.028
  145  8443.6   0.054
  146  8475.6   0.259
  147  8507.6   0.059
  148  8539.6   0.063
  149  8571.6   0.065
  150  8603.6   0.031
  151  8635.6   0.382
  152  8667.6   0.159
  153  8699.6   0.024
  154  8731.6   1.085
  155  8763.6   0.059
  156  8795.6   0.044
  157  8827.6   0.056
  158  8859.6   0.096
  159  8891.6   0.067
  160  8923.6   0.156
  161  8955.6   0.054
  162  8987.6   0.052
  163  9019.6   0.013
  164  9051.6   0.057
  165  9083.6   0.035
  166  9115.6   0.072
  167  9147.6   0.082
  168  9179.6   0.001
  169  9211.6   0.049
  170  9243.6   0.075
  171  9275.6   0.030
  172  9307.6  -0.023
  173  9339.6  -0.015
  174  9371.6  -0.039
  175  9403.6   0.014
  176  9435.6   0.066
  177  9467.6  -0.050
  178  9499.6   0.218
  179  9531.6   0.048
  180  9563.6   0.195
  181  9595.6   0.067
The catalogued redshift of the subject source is 0.742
